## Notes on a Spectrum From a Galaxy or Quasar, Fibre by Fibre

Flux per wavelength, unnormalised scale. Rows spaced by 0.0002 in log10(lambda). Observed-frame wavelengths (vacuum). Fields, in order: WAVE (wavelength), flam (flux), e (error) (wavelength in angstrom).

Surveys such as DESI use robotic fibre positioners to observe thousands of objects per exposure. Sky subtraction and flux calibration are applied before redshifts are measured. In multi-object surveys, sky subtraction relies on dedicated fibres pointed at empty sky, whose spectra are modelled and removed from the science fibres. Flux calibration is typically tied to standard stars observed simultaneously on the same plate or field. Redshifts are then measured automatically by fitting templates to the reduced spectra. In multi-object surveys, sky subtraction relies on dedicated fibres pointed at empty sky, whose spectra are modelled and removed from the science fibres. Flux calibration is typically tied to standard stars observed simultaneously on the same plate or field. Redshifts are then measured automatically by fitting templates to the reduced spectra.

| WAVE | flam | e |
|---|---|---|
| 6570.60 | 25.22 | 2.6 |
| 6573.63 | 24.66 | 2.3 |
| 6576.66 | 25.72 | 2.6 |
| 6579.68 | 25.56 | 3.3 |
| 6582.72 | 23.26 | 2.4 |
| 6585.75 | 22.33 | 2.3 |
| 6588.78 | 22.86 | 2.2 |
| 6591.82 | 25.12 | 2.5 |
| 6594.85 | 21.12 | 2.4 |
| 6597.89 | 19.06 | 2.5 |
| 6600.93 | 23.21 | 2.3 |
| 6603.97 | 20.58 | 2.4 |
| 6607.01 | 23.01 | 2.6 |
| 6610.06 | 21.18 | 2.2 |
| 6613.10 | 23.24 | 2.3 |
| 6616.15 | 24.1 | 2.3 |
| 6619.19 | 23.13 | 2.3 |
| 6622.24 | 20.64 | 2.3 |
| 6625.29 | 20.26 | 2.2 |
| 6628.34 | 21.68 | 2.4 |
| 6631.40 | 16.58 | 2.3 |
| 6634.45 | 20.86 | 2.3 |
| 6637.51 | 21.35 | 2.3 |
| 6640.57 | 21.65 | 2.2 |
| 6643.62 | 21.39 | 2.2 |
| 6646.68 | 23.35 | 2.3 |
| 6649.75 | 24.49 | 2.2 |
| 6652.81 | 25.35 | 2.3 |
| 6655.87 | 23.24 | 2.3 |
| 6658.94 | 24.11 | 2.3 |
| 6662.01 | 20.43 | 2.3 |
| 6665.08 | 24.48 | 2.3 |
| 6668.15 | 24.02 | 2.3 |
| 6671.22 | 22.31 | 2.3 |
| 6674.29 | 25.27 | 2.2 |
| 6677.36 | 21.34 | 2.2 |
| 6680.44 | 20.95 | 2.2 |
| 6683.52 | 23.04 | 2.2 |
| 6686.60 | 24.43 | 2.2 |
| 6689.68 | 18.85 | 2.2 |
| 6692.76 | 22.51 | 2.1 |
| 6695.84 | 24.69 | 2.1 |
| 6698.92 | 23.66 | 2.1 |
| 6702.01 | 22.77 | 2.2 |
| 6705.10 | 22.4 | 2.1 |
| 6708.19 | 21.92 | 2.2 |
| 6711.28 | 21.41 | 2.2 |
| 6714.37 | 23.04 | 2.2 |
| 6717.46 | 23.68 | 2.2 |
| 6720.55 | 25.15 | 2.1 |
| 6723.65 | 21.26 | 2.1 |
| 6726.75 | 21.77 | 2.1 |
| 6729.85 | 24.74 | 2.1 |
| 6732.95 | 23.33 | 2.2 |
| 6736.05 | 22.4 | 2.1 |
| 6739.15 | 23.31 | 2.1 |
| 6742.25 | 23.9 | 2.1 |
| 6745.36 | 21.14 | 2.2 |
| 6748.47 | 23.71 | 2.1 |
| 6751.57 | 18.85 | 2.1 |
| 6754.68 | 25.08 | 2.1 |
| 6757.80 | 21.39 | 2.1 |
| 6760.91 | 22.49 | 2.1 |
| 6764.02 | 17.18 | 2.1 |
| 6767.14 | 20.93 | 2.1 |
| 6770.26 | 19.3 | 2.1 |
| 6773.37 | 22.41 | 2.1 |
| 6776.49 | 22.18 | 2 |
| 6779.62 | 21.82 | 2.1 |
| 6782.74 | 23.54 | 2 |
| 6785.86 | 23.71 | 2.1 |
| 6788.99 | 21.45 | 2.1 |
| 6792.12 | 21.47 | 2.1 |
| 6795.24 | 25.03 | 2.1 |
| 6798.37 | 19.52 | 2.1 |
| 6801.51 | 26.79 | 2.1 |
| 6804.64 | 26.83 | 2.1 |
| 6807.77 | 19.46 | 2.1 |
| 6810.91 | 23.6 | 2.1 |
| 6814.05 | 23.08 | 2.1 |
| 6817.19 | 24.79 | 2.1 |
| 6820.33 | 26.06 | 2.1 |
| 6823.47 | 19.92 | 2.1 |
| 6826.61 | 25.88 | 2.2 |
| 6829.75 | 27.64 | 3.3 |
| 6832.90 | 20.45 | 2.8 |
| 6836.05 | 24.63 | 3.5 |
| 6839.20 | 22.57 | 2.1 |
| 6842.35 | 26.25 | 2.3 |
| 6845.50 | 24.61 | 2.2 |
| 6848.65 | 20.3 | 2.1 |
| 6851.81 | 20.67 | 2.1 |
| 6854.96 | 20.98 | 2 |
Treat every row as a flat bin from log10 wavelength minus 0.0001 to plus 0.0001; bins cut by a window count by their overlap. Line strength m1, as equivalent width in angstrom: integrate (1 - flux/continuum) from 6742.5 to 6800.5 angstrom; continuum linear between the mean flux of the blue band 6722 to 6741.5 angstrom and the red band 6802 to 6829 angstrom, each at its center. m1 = 3.84 angstrom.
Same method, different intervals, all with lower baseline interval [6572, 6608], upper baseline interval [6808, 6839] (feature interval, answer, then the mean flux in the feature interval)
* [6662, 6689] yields 0.4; 22.9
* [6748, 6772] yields 2.6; 21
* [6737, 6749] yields 0.3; 22.9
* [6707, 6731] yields 0.6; 22.9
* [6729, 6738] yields 0.0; 23.4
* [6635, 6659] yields 0.3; 23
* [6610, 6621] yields 0.0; 23.1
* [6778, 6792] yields 0.7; 22.5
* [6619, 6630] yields 0.9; 21.2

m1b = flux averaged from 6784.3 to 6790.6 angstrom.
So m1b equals 22.6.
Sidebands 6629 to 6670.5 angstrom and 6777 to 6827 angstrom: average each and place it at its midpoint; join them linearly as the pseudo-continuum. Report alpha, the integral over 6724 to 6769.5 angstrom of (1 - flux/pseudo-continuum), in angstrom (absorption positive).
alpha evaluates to 1.7 angstrom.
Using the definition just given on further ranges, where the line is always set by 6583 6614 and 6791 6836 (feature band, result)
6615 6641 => 1.5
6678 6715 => 0.7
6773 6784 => 0.5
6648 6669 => -1.0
